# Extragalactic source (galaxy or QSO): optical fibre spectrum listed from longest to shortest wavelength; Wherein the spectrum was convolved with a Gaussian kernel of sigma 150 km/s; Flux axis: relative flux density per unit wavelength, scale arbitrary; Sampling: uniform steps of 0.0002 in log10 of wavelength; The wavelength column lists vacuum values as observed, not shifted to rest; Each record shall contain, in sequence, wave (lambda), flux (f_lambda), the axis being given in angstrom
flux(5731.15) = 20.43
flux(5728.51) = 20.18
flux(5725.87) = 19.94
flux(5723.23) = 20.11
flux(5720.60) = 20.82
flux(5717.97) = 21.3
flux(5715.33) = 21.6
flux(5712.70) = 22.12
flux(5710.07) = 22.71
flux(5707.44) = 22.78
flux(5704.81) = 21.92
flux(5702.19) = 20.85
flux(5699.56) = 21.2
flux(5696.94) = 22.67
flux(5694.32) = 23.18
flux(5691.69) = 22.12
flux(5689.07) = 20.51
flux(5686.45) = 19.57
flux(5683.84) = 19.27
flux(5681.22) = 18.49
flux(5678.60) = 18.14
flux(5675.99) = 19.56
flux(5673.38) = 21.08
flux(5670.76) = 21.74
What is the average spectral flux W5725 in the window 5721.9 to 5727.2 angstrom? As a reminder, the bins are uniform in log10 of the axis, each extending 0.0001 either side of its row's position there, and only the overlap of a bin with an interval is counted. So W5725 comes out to 20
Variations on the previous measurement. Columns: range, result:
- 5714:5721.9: 21.2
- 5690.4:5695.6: 22.6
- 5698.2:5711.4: 21.9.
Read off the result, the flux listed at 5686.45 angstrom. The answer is 19.57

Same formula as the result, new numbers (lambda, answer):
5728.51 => 20.18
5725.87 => 19.94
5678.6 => 18.14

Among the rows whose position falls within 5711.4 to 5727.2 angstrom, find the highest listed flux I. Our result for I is 22.12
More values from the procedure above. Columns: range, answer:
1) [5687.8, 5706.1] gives 23.18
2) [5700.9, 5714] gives 22.78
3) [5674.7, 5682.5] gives 19.56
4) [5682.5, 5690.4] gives 20.51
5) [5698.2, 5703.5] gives 21.2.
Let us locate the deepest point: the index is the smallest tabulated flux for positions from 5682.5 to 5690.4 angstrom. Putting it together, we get 19.27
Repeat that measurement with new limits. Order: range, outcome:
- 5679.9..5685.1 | 18.49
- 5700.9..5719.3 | 20.85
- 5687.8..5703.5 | 20.51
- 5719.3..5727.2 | 19.94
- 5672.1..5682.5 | 18.14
